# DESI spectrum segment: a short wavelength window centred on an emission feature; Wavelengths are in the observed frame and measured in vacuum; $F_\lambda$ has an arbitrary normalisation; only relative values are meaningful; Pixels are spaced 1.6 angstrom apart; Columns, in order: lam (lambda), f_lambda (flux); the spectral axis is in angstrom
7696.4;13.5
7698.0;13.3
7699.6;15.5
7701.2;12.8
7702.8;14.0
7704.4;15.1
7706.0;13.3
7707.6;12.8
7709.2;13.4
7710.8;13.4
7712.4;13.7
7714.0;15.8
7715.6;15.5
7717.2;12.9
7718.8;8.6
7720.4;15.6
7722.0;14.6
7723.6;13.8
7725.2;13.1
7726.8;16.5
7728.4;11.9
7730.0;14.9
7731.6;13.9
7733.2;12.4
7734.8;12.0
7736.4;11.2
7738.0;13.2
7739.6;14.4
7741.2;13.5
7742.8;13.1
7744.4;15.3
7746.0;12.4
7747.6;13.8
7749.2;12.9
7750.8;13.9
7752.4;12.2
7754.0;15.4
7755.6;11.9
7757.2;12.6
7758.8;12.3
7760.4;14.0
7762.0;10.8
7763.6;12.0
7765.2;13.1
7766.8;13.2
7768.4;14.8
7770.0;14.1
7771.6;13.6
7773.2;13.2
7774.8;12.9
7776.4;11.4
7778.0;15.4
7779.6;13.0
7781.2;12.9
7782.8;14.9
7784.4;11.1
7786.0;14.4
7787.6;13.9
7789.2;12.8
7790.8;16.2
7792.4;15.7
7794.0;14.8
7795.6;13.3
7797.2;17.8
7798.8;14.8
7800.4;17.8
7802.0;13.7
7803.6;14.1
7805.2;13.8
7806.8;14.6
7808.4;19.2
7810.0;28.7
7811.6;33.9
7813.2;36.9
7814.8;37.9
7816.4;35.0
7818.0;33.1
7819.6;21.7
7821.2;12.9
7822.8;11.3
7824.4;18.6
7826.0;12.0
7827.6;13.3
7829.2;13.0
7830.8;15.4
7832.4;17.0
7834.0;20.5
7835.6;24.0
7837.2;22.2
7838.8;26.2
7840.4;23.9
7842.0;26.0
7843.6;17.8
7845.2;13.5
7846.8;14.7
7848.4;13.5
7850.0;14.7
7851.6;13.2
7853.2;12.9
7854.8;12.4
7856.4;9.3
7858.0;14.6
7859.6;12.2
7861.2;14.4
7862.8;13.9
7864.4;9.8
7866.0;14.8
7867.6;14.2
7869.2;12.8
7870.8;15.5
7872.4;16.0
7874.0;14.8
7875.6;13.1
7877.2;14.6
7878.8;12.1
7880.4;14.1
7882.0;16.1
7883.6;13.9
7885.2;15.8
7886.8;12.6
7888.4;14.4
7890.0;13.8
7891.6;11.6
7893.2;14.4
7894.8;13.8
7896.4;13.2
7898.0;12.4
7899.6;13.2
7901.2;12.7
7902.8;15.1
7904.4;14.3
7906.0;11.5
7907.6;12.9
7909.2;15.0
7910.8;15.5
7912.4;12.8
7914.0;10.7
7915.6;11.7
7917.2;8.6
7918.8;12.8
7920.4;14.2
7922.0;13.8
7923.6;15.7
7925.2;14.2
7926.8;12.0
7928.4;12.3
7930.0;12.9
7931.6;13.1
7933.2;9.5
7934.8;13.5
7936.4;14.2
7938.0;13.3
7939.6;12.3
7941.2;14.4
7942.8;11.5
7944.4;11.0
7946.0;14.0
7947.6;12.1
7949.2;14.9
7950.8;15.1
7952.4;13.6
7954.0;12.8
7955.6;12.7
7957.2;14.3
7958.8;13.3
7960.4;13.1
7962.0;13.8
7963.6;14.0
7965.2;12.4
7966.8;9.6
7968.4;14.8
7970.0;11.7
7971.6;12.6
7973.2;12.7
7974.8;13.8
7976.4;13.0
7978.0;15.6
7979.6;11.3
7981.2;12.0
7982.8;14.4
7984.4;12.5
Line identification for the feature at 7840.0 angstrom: [N II]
